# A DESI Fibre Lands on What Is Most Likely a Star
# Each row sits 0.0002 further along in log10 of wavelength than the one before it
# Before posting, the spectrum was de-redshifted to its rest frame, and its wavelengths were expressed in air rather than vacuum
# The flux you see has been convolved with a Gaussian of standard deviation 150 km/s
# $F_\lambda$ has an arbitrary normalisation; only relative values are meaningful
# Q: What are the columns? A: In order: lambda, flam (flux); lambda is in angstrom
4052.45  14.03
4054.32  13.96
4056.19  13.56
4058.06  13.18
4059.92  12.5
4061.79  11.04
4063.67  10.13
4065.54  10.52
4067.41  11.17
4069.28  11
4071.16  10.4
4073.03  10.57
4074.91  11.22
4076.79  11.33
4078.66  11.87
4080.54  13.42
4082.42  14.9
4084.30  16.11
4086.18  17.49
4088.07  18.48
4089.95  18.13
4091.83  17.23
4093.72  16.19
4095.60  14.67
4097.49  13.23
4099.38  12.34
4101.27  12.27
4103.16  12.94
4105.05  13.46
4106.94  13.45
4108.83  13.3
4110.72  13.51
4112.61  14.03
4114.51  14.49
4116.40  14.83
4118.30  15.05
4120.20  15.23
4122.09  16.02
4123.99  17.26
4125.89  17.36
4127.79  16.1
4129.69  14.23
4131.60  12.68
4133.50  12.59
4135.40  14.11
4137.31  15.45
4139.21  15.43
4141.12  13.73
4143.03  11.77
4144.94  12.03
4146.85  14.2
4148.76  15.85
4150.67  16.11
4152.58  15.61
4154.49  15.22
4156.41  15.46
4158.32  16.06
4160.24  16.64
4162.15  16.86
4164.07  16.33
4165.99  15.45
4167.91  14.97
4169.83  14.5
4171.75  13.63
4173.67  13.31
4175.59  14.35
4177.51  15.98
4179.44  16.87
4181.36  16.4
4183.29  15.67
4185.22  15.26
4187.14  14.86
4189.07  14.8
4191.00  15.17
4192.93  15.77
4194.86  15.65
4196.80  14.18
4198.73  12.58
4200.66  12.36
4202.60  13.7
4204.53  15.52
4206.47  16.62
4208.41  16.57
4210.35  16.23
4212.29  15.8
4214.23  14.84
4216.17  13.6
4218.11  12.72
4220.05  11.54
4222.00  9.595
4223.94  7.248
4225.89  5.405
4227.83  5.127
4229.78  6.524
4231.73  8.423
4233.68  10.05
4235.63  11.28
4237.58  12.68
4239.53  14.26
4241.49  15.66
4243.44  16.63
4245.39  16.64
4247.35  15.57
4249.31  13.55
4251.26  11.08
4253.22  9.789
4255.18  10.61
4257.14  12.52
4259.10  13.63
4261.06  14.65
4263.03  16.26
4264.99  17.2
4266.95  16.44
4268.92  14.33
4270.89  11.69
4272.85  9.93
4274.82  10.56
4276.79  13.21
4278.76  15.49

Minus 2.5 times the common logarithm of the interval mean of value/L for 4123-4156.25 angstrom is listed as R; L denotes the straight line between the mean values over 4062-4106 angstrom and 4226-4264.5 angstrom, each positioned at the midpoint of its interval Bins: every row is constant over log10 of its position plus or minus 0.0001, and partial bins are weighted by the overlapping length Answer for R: -0.13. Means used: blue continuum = 13.4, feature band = 14.7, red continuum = 12.3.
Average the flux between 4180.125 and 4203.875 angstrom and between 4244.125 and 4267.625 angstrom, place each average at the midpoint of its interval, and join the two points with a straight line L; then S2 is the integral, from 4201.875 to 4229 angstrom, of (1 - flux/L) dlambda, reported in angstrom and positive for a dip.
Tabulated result 3.9 angstrom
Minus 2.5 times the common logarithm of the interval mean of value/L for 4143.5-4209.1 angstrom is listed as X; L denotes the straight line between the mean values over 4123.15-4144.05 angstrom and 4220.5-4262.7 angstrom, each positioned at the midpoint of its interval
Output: -0.13 mag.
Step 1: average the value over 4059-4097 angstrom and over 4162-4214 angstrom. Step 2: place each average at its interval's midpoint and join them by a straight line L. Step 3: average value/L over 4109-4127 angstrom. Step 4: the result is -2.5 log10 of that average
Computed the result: -0.09 mag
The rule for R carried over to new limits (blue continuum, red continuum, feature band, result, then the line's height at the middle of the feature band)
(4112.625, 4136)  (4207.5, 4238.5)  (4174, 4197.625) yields -0.220 mag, 12.5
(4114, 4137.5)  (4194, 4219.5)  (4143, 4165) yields -0.032 mag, 14.9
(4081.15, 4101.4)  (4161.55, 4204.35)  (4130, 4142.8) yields 0.105 mag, 15.3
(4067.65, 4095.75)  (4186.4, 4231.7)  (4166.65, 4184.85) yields -0.151 mag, 13.1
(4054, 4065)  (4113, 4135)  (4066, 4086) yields 0.053 mag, 13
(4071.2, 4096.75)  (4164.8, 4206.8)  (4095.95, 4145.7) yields 0.042 mag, 14.7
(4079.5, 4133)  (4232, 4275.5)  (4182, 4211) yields -0.078 mag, 14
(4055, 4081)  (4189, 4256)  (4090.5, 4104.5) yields -0.204 mag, 11.8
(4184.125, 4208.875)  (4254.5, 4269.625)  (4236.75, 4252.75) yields 0.018 mag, 14.6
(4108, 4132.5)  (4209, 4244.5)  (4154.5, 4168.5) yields -0.168 mag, 13.6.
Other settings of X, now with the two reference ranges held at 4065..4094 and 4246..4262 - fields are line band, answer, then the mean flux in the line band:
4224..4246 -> 0.18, 10.9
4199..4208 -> -0.12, 14.5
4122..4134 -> -0.13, 15.2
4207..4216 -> -0.20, 15.7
